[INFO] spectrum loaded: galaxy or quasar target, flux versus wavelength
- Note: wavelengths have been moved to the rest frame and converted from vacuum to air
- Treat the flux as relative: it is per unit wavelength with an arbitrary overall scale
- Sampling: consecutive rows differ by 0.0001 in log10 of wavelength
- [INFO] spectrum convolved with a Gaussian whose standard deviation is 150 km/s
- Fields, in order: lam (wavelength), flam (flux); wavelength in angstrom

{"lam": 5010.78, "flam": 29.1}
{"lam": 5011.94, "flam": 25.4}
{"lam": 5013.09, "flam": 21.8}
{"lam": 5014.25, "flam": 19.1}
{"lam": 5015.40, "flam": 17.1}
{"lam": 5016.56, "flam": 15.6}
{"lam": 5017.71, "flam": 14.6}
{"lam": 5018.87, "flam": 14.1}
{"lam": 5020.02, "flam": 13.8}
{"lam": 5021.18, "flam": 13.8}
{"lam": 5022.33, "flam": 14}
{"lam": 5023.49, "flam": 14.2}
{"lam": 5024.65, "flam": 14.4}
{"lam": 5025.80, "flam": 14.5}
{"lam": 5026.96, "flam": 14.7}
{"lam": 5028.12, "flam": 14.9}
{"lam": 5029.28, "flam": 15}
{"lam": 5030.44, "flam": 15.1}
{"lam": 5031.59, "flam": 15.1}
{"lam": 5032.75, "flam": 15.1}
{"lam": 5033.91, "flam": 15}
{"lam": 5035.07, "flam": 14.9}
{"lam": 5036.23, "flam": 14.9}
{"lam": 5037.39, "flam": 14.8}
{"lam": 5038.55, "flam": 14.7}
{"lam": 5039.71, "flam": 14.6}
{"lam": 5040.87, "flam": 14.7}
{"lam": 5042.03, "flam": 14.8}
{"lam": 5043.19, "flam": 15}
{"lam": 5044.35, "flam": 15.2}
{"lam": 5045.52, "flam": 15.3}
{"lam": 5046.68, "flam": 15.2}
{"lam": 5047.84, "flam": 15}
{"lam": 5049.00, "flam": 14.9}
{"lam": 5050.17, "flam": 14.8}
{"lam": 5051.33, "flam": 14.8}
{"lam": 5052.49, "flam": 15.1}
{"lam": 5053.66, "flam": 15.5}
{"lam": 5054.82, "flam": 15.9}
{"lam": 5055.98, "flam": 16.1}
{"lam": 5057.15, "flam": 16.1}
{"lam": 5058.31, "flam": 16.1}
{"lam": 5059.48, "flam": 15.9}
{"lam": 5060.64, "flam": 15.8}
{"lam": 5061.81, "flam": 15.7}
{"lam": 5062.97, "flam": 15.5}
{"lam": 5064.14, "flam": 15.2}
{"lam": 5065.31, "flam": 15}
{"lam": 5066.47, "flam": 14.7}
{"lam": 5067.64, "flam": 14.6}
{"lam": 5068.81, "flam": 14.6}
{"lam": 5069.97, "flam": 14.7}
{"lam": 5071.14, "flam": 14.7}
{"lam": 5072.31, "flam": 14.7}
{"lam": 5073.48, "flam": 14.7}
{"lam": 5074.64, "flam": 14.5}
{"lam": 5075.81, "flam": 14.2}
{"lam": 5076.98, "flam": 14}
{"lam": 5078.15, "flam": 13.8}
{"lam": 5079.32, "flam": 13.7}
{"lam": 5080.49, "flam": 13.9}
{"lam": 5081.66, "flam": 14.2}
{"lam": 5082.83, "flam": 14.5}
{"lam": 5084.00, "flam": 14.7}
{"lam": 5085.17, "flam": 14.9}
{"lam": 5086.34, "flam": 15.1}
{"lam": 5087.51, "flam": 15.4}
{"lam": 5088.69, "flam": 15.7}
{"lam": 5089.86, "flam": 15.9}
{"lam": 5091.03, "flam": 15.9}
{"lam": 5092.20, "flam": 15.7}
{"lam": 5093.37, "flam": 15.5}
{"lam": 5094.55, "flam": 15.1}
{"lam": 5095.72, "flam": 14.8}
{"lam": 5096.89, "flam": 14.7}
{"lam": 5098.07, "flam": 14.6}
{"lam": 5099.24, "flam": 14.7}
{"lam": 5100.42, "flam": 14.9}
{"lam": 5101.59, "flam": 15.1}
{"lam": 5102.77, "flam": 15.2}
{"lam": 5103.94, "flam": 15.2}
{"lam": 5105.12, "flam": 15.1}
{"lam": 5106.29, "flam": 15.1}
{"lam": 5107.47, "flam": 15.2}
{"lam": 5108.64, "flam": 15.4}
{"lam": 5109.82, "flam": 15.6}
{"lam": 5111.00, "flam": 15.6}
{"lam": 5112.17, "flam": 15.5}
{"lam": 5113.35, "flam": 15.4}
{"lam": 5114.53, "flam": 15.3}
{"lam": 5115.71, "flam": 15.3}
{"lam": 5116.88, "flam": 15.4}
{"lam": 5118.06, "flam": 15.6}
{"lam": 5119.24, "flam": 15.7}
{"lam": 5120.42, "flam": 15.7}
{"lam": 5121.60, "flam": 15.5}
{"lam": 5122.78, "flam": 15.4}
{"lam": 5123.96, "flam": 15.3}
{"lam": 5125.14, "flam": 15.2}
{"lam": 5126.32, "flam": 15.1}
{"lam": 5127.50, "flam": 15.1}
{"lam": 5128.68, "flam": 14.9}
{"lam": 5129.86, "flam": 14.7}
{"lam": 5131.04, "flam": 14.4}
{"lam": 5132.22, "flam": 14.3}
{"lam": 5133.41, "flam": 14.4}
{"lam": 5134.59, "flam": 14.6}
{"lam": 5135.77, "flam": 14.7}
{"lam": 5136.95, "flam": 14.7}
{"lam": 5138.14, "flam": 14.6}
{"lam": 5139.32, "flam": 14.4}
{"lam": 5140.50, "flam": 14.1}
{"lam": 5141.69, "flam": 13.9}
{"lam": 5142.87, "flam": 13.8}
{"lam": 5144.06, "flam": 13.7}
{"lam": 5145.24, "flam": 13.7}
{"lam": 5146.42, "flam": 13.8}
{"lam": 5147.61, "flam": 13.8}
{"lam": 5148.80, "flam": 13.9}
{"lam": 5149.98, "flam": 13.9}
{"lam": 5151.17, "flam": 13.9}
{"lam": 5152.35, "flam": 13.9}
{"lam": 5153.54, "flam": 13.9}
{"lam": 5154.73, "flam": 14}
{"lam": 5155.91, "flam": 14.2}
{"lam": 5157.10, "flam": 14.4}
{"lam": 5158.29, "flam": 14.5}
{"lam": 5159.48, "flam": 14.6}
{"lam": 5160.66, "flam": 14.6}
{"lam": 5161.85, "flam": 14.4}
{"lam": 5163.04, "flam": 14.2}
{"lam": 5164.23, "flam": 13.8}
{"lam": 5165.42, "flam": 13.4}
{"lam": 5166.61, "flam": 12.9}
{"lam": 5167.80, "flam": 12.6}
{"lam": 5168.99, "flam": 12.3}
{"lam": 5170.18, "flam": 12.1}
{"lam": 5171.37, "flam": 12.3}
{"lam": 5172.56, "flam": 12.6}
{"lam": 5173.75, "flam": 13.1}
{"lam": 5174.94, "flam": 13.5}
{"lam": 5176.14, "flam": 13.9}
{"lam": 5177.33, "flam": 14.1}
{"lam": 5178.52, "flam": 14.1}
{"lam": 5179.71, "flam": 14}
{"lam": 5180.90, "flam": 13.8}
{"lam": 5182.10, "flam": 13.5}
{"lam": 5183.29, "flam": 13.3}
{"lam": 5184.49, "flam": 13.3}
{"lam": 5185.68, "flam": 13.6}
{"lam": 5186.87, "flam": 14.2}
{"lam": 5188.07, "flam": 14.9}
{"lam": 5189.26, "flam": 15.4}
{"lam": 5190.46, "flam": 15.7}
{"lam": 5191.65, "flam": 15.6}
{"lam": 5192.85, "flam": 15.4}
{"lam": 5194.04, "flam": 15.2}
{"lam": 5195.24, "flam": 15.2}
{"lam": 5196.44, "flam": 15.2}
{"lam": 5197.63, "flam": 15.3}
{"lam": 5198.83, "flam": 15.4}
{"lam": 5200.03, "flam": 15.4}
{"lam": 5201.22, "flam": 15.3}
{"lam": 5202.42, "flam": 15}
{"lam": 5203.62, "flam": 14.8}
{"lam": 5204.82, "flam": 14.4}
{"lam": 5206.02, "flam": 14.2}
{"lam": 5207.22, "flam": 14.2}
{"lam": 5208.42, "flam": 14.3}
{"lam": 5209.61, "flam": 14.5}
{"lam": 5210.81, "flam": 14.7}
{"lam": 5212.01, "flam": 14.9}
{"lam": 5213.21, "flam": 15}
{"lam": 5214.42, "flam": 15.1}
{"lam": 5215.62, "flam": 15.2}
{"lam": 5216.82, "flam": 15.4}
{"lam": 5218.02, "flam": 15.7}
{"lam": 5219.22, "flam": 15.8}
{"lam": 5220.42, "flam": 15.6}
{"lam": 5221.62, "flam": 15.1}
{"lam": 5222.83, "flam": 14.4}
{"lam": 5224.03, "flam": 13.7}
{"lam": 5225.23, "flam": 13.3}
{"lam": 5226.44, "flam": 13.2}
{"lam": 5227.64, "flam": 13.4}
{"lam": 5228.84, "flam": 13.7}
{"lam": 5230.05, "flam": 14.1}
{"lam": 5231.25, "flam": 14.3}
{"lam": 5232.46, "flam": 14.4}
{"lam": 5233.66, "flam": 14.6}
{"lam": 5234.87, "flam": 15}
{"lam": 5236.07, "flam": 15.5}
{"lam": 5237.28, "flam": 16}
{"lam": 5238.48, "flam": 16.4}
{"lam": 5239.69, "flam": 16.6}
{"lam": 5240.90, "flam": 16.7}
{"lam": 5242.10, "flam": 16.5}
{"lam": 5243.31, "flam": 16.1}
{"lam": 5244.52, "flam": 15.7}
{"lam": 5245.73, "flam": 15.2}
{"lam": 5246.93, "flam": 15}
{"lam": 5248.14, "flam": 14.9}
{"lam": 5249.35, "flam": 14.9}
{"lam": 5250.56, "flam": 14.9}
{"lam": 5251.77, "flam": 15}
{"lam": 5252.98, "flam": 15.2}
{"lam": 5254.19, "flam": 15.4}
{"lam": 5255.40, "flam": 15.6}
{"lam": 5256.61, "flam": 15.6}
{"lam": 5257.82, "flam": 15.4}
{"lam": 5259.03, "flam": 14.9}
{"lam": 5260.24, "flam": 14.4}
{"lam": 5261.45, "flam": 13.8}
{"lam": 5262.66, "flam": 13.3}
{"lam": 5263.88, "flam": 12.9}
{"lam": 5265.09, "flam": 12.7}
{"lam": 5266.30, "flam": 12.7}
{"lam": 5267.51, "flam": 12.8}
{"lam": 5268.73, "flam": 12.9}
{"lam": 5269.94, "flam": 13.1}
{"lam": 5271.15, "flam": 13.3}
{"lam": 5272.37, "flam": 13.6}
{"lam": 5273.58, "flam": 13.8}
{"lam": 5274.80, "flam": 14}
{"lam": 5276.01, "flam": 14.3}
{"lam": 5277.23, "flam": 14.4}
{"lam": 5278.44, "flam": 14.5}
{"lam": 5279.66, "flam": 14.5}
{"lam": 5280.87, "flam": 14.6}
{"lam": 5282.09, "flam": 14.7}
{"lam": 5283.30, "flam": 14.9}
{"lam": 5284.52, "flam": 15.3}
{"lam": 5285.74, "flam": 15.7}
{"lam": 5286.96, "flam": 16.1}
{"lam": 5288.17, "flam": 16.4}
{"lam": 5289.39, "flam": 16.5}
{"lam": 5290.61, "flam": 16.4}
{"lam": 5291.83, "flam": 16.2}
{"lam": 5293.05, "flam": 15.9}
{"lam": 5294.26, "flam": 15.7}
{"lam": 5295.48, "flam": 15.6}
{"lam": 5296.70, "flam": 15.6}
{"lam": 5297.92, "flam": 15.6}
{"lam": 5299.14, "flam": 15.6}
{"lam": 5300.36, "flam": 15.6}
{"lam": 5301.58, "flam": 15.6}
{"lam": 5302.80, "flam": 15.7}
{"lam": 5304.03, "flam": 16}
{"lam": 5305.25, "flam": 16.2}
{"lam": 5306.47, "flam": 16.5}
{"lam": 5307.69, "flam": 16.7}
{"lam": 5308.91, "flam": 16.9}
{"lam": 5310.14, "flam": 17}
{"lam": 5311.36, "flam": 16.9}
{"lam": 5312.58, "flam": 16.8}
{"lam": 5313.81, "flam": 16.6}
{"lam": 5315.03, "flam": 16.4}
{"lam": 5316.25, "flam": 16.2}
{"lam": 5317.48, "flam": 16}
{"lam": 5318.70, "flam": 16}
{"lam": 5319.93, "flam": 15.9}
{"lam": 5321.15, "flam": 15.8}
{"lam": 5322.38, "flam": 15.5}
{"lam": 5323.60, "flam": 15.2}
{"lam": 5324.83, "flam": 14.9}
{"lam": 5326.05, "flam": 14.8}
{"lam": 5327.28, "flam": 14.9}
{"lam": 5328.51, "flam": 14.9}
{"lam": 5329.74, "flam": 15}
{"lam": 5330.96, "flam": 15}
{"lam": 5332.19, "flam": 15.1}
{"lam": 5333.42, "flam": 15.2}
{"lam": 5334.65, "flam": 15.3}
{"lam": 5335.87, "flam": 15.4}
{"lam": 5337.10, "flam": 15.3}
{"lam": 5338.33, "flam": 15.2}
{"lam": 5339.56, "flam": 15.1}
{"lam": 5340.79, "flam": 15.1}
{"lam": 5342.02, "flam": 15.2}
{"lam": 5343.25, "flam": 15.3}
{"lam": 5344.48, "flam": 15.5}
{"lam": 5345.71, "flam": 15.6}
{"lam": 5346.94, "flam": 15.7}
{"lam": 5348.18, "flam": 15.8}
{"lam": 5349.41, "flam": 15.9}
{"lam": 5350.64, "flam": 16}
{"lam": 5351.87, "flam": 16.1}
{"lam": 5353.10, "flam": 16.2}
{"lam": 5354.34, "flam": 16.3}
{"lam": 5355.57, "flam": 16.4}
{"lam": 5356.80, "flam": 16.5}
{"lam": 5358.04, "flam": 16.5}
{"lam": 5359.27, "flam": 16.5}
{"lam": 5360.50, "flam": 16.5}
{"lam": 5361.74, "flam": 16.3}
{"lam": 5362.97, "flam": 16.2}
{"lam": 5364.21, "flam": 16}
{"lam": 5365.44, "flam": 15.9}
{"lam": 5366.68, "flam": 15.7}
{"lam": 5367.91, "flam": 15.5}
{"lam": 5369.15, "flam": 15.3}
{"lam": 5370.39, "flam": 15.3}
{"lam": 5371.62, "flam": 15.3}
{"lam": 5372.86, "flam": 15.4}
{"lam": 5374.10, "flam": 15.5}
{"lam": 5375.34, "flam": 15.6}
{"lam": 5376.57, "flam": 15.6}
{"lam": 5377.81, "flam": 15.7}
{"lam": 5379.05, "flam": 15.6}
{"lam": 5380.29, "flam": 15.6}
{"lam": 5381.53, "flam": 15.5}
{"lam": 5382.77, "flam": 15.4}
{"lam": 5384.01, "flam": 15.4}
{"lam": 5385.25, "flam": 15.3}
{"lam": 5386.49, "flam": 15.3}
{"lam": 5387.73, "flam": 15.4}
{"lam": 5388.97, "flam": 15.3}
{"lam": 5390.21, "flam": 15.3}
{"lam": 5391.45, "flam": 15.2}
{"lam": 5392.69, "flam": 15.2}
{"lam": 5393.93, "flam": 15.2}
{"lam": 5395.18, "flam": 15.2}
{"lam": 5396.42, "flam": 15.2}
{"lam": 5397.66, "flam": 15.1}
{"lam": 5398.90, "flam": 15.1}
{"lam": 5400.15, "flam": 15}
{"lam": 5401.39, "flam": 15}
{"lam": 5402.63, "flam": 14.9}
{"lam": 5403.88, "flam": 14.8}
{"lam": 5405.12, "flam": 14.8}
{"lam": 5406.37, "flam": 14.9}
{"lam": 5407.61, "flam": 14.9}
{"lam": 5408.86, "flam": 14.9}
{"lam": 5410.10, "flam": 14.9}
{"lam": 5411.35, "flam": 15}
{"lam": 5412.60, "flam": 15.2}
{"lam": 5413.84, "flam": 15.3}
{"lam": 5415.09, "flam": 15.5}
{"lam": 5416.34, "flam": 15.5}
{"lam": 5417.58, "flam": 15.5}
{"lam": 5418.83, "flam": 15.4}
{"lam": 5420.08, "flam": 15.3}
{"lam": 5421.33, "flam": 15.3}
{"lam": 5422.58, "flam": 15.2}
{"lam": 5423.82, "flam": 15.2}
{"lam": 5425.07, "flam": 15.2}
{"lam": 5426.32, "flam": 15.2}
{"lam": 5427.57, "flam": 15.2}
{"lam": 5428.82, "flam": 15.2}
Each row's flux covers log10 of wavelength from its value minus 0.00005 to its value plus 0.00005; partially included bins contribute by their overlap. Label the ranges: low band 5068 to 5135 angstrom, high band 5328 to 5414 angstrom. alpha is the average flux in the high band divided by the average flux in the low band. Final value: 1.03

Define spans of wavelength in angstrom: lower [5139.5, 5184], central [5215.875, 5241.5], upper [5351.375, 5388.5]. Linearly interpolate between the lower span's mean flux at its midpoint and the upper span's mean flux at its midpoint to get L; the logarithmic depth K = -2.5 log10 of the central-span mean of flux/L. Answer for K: -0.040 mag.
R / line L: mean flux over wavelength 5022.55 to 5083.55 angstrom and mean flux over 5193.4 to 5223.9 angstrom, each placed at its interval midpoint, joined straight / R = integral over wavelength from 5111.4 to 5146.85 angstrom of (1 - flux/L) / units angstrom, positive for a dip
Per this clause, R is 0.31 angstrom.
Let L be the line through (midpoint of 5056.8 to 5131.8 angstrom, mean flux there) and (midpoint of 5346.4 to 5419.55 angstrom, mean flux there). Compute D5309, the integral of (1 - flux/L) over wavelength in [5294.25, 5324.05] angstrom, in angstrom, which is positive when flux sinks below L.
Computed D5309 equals -1.3 angstrom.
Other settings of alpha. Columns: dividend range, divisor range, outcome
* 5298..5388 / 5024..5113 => 1.05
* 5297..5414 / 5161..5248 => 1.07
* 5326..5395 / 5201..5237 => 1.06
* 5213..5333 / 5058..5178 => 1.04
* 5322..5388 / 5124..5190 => 1.11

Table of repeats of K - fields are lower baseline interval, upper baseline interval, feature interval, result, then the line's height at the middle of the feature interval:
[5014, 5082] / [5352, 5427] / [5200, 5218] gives 0.03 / 15.2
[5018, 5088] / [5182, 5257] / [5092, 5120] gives -0.03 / 14.9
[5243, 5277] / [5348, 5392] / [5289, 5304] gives -0.07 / 14.8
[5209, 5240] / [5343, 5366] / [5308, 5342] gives 0.01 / 15.8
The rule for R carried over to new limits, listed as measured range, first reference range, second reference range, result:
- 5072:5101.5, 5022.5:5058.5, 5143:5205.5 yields -0.2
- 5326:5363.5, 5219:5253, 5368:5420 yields -1.2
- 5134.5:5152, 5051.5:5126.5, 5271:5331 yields 1.3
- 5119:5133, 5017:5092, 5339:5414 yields -0.1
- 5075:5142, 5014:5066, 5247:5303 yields 0.3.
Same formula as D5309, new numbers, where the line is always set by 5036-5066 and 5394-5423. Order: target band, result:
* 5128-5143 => 0.77 angstrom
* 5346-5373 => -1.48 angstrom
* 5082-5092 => -0.01 angstrom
